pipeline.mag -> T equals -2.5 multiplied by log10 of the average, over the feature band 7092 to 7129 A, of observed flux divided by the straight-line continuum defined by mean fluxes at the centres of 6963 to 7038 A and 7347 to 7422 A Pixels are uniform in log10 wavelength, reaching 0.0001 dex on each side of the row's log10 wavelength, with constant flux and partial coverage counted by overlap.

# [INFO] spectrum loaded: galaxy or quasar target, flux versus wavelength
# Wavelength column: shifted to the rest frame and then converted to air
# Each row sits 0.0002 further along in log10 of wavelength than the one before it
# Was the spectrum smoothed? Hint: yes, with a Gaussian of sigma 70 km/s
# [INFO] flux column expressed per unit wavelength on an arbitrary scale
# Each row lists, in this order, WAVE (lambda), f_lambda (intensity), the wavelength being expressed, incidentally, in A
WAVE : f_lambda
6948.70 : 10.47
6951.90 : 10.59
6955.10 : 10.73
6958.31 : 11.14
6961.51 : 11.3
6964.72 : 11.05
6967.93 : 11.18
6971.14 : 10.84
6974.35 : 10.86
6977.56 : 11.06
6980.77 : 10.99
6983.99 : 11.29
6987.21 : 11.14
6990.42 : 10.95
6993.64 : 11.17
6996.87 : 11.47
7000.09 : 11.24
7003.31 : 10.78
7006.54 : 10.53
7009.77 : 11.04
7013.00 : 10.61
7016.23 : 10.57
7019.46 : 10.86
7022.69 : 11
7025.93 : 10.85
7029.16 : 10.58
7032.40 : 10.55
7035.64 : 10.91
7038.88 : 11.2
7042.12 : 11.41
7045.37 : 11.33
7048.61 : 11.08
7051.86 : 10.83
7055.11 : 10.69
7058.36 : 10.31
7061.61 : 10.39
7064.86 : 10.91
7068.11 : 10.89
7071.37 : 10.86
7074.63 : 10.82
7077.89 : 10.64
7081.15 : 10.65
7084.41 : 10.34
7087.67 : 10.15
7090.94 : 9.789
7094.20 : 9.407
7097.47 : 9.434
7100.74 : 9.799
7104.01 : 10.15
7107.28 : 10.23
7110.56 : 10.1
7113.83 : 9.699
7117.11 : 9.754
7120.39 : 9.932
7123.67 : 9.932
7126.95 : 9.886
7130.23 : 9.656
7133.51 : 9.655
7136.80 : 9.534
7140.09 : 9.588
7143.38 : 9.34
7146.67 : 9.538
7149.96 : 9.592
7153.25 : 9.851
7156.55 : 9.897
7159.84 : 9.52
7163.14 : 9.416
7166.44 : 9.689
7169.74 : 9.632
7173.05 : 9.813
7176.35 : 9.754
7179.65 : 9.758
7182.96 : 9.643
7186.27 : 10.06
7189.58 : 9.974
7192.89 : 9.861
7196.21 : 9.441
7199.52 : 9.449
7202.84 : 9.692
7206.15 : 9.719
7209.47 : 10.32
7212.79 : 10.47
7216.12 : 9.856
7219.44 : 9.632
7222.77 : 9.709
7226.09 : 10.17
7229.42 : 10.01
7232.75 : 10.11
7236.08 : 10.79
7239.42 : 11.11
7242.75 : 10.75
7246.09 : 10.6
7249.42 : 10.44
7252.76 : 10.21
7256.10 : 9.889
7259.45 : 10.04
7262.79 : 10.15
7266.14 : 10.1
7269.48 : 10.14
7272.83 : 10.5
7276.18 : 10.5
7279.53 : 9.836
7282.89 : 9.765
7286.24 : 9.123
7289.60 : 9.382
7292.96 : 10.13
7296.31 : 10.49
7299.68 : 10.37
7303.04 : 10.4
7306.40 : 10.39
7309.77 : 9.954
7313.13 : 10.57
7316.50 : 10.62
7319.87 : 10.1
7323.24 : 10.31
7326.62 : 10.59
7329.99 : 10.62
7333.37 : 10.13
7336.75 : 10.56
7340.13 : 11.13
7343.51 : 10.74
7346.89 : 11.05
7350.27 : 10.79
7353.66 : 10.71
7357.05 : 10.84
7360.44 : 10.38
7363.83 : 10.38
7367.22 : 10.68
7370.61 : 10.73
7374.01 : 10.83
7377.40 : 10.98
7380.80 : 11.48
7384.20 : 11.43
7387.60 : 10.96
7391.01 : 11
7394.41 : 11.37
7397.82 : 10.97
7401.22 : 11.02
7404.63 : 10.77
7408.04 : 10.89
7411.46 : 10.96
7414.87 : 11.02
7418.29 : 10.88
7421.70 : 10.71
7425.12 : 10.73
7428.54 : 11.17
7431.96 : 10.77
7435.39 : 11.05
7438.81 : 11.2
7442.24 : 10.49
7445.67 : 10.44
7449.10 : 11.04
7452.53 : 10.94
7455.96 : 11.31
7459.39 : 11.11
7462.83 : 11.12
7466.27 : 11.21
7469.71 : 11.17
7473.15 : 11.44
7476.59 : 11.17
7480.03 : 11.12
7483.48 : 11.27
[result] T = 0.11 mag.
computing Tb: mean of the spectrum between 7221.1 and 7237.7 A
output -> 10.2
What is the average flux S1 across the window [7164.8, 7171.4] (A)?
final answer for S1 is 9.65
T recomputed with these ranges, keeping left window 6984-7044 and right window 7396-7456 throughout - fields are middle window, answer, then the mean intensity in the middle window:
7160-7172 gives 0.14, 9.58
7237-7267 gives 0.05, 10.4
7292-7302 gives 0.06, 10.4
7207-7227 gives 0.10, 10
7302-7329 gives 0.05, 10.4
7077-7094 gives 0.07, 10.2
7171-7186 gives 0.12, 9.77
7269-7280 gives 0.06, 10.3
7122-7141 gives 0.13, 9.71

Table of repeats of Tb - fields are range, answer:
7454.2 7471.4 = 11.2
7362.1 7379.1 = 10.7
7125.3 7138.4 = 9.69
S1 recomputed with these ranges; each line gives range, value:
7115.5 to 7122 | 9.84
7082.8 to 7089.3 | 10.2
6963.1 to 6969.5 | 11.1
